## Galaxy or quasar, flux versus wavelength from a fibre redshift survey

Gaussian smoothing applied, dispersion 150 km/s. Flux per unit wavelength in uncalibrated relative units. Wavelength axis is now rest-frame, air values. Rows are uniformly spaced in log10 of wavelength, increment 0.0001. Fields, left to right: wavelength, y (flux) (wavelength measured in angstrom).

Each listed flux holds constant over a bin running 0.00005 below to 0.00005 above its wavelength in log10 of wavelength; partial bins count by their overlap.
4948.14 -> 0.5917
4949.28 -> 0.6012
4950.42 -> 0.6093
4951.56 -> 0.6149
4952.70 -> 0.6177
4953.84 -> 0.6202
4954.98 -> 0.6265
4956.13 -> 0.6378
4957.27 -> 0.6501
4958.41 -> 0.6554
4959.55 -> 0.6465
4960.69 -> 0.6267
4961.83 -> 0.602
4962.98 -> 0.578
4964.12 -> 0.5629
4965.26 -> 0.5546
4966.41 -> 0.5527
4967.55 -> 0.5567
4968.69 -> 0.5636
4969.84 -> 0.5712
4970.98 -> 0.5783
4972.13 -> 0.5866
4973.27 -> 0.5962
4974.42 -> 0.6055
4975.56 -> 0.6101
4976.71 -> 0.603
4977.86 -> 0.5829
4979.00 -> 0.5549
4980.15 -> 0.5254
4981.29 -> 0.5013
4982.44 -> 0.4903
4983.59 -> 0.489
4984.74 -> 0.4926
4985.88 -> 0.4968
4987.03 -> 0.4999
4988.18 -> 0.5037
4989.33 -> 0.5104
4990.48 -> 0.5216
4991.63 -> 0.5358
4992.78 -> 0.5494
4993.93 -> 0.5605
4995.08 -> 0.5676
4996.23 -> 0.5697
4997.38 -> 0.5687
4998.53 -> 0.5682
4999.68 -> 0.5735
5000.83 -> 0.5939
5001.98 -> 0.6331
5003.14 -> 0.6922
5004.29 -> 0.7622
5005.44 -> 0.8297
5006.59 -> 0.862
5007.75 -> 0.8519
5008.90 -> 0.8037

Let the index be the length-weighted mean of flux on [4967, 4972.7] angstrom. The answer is 0.571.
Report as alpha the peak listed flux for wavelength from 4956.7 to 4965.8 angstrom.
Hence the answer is 0.6554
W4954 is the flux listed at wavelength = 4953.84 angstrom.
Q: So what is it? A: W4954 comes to 0.6202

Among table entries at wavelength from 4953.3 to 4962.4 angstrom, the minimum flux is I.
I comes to 0.602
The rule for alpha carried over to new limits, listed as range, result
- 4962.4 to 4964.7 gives 0.578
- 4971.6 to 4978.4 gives 0.6101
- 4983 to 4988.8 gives 0.5037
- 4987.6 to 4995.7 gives 0.5676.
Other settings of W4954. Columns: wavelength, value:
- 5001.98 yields 0.6331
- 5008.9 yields 0.8037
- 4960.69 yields 0.6267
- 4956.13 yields 0.6378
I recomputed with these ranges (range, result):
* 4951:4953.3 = 0.6149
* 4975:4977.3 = 0.603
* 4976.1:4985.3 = 0.489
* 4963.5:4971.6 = 0.5527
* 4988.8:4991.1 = 0.5104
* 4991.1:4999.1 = 0.5358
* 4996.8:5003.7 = 0.5682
